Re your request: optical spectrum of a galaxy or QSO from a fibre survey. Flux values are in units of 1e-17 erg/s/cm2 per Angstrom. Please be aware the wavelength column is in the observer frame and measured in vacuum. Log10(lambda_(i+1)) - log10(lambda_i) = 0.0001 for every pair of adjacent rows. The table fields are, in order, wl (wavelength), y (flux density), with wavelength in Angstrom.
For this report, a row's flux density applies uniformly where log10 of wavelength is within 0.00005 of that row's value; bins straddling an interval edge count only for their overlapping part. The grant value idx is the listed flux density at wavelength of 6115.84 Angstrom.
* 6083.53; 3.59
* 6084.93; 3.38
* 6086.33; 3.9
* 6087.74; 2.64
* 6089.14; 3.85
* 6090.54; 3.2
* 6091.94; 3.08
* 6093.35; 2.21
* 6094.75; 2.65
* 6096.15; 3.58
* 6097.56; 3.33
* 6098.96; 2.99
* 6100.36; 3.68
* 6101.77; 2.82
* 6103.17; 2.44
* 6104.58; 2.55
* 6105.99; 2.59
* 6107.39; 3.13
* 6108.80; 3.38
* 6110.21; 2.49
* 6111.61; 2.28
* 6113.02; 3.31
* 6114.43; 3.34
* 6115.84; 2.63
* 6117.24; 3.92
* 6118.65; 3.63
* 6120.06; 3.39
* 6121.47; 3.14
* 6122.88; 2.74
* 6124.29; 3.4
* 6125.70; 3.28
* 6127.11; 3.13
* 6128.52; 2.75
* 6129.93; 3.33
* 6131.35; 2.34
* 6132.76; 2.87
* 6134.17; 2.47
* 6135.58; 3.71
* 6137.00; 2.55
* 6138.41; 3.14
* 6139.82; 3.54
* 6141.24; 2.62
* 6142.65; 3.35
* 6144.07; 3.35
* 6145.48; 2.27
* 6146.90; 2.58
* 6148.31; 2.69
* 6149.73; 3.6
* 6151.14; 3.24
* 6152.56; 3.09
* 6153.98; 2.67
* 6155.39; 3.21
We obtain 2.63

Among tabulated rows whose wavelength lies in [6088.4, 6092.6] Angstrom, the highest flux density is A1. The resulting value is 3.85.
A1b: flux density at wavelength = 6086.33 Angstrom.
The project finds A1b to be 3.9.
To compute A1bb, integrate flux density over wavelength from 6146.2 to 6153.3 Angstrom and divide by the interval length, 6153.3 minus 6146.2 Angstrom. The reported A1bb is 3.04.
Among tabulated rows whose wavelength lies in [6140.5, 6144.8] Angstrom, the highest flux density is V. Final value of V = 3.35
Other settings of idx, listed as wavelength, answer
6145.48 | 2.27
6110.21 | 2.49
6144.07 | 3.35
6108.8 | 3.38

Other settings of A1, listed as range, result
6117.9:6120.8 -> 3.63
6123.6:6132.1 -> 3.4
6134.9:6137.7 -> 3.71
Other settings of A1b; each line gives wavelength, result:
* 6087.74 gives 2.64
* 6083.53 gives 3.59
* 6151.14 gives 3.24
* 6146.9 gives 2.58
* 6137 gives 2.55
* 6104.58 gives 2.55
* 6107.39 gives 3.13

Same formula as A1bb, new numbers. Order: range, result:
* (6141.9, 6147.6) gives 2.89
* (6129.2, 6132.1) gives 2.83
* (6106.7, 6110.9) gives 3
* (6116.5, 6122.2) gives 3.51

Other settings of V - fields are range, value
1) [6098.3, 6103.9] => 3.68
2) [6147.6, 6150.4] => 3.6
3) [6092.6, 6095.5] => 2.65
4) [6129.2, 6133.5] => 3.33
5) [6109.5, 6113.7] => 3.31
